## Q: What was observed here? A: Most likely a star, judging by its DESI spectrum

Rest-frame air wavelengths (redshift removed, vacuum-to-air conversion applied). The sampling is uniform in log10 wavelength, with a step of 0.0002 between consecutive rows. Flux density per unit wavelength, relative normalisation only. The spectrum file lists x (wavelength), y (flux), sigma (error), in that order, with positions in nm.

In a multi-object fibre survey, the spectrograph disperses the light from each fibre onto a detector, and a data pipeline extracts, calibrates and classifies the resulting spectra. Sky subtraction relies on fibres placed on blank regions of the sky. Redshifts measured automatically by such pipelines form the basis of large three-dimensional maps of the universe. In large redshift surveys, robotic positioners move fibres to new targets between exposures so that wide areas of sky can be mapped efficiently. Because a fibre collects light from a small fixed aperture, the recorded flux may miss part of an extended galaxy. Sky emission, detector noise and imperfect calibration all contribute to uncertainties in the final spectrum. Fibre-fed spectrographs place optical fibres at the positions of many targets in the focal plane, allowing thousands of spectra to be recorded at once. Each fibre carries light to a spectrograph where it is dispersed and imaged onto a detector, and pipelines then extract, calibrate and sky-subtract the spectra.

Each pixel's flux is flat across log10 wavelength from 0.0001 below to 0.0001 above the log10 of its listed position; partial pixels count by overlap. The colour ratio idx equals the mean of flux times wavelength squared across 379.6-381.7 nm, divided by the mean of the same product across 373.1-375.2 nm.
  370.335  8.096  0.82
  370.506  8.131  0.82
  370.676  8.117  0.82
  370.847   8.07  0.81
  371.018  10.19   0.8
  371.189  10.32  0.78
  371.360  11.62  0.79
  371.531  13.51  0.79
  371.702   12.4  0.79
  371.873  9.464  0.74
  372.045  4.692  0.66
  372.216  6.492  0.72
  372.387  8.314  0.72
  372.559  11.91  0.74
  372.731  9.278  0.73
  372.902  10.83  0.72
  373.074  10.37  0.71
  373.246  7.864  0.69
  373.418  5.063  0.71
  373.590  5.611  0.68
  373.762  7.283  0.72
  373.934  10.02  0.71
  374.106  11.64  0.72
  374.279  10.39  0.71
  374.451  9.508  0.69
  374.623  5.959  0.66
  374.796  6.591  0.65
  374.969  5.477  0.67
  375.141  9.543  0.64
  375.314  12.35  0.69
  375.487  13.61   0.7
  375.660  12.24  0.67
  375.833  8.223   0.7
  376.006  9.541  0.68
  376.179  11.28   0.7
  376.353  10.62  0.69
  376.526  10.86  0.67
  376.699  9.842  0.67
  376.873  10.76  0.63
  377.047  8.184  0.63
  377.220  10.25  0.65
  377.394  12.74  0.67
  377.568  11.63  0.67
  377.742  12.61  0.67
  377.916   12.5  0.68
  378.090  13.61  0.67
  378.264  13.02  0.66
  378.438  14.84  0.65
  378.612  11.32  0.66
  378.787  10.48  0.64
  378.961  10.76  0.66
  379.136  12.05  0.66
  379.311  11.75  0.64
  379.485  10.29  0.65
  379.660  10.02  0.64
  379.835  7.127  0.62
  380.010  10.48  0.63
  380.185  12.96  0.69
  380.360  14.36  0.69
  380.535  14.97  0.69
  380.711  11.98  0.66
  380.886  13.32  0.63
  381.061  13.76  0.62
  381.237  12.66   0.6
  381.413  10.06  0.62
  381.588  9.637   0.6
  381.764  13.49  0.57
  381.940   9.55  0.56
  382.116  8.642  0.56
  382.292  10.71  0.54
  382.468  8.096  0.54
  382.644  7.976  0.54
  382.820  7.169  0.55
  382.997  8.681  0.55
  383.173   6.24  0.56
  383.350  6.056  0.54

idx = 1.54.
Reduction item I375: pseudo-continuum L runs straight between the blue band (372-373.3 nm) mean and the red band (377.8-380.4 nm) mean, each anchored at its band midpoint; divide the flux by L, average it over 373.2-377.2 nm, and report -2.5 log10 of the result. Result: 0.08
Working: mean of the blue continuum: 8.87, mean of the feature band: 9.27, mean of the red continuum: 11.7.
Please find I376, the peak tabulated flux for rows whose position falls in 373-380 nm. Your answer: 14.84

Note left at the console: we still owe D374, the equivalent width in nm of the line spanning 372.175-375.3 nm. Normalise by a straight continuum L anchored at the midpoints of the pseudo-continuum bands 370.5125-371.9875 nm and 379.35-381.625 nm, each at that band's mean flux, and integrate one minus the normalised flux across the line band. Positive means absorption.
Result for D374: 0.603 nm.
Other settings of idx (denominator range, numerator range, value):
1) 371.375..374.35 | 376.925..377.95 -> 1.26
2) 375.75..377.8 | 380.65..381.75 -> 1.17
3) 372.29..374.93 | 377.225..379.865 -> 1.39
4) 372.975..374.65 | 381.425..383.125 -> 1.15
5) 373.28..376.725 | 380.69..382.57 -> 1.23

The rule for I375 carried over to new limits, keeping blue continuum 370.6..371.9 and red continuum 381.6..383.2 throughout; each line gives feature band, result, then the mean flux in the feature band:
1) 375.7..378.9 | -0.16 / 11.3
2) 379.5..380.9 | -0.25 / 11.7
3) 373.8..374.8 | 0.11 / 9.13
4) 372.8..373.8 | 0.29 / 7.89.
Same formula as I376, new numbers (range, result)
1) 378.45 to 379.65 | 12.05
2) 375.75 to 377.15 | 11.28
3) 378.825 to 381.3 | 14.97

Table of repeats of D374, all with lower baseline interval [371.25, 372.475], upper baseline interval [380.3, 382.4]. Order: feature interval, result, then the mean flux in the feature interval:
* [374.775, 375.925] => 0.05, 9.9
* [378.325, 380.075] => 0.06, 10.9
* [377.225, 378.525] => -0.21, 12.8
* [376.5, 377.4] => 0.05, 10.2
